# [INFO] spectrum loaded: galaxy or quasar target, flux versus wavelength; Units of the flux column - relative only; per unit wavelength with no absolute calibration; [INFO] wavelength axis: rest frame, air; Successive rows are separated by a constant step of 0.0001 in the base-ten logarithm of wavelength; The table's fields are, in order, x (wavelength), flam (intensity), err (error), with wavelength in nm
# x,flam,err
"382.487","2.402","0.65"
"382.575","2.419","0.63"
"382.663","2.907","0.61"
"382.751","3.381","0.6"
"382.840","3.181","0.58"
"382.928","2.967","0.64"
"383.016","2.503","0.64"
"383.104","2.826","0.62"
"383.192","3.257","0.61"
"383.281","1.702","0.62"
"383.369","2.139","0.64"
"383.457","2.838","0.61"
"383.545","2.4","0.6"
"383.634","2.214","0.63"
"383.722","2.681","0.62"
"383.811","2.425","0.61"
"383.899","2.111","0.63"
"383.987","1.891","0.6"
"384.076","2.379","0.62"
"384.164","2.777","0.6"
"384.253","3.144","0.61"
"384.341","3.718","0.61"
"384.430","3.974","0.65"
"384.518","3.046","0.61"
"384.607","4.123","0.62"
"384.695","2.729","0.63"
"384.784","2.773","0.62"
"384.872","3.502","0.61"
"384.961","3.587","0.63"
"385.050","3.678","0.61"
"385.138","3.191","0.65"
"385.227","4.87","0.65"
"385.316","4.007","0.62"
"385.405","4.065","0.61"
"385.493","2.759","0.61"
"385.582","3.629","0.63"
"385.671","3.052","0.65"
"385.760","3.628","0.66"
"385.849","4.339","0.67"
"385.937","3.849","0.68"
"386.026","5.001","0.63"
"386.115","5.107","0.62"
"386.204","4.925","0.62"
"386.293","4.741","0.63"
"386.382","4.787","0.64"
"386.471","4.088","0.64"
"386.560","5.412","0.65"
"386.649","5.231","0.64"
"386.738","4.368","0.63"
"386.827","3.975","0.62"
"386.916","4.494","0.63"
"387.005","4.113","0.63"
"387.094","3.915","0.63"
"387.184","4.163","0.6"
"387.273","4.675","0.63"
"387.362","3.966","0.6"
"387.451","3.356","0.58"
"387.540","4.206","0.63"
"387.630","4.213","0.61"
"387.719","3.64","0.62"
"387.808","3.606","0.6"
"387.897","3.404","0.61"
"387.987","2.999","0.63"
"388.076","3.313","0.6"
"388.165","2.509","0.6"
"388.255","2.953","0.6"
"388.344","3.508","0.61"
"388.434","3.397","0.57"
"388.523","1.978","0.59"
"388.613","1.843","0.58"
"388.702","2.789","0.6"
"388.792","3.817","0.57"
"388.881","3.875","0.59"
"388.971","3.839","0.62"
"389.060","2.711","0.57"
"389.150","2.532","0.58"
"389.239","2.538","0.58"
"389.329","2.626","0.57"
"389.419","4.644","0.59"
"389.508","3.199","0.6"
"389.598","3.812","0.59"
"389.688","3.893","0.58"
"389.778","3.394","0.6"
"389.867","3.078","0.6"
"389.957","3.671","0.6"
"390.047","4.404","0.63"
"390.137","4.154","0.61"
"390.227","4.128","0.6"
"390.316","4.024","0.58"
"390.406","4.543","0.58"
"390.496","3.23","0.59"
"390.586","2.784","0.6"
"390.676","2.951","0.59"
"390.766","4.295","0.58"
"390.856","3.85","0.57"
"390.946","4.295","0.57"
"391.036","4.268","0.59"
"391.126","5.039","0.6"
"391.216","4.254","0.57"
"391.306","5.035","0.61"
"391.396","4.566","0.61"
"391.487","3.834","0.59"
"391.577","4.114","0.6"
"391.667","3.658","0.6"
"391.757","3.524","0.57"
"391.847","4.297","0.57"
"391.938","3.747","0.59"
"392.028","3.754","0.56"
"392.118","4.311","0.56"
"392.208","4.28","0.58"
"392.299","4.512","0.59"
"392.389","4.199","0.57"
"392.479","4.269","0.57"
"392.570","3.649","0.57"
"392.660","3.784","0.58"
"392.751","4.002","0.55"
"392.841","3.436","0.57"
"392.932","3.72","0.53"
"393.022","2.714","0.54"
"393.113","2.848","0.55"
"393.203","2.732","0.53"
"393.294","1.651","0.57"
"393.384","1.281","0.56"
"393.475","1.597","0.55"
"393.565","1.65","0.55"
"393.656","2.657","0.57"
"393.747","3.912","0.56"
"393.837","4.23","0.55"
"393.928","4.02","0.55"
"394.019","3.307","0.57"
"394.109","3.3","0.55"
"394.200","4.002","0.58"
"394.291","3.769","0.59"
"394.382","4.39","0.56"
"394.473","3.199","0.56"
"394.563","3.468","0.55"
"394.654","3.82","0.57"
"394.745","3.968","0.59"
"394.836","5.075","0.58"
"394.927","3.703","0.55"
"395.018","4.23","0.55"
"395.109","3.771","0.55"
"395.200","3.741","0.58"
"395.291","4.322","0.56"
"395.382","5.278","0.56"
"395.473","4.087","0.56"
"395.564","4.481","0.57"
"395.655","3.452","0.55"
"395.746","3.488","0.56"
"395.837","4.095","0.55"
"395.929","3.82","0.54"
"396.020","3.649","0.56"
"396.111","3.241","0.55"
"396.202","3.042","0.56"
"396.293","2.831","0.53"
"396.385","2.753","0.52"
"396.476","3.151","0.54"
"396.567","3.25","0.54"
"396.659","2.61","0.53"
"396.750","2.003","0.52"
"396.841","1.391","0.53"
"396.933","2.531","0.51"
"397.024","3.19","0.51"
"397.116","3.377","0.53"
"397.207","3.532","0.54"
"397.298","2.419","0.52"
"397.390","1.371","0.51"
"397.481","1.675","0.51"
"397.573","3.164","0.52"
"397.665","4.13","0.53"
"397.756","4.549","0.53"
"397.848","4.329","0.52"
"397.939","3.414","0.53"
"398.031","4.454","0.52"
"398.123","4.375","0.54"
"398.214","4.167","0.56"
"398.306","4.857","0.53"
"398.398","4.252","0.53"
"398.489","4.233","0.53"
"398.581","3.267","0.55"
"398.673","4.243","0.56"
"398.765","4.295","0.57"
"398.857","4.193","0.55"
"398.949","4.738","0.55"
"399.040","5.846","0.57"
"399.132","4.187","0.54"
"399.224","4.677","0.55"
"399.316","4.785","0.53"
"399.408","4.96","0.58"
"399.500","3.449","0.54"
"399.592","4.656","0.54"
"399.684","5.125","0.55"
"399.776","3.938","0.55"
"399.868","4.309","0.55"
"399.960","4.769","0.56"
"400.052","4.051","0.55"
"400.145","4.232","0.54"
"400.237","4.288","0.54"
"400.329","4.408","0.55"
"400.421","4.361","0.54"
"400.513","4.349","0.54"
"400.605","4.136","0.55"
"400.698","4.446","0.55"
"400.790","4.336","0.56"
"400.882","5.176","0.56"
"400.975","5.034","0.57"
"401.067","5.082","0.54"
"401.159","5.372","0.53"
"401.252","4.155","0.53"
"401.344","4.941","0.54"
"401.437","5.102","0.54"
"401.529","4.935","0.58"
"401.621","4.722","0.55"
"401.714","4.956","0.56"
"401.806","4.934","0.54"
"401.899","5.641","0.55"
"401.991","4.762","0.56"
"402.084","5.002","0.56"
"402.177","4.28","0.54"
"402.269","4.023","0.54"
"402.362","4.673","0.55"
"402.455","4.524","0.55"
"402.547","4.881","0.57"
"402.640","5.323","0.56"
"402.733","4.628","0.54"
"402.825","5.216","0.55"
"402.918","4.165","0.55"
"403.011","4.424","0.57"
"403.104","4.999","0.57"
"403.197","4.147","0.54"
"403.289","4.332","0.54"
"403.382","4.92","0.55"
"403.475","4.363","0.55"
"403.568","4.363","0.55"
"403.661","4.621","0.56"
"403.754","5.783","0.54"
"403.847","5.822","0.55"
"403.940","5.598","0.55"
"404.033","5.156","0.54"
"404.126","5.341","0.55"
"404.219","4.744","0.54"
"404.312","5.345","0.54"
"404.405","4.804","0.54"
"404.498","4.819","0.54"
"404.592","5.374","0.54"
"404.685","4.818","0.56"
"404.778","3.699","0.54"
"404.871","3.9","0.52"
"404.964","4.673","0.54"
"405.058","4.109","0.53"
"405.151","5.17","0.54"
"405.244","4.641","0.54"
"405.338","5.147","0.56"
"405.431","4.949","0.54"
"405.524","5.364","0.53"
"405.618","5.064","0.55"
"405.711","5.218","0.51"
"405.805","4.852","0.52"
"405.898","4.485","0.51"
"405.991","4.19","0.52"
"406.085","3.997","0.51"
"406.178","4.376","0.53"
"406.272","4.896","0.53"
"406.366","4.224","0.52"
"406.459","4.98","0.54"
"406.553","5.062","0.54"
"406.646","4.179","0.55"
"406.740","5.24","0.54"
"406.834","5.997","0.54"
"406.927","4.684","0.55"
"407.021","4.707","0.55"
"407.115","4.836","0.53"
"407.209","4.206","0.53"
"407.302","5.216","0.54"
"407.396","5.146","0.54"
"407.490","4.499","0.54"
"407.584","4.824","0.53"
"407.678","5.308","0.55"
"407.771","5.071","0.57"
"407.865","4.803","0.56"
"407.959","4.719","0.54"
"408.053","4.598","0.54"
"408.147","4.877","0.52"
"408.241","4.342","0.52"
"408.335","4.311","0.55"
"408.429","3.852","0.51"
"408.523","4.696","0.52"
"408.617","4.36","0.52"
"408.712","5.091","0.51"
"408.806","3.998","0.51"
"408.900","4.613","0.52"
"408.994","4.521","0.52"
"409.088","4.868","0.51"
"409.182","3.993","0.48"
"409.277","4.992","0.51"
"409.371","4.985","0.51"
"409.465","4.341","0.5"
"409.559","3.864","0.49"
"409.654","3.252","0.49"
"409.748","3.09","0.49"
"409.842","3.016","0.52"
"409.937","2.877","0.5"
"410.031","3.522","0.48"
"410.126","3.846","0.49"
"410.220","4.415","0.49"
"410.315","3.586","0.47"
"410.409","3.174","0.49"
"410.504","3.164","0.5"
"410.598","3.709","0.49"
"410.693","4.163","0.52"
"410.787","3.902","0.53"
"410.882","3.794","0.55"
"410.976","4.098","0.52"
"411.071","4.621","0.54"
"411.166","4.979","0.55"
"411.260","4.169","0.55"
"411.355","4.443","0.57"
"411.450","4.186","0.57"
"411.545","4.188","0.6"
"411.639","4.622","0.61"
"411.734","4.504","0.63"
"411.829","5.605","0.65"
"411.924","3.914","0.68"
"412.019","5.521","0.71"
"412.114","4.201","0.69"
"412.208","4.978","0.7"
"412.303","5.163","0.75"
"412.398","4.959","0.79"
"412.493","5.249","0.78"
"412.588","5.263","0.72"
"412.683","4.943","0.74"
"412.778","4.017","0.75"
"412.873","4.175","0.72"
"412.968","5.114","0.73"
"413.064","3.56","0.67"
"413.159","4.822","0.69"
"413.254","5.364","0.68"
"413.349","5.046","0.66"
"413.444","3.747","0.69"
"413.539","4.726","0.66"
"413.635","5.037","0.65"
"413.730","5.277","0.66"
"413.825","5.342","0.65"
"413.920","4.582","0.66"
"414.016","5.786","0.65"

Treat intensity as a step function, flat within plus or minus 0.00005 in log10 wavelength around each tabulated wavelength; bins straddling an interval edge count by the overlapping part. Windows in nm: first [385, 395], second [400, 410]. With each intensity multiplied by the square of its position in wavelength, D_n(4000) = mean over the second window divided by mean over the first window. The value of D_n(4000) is 1.35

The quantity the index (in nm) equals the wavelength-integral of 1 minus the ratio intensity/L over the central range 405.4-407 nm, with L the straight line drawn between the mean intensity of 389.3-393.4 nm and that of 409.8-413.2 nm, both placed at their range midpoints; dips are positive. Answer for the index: -0.25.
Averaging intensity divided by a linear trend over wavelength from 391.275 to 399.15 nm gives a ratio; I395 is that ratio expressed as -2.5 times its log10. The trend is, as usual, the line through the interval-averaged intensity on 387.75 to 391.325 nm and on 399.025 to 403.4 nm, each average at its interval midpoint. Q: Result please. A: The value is 0.12 mag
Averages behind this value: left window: 3.52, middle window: 3.62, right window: 4.65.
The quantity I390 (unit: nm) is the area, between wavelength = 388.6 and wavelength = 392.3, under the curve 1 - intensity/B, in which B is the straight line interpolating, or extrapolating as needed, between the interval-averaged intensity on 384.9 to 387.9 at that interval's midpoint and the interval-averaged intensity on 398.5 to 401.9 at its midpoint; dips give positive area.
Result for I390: 0.424 nm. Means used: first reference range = 4.13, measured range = 3.77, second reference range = 4.58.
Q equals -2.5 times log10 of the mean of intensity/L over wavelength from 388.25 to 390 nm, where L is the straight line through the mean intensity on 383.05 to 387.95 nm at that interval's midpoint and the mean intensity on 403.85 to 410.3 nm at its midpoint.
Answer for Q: 0.18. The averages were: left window 3.61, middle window 3.21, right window 4.6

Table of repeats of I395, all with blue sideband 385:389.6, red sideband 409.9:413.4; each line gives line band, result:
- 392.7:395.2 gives 0.170 mag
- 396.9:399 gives 0.093 mag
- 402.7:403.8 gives -0.123 mag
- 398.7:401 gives -0.108 mag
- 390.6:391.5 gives -0.094 mag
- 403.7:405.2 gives -0.179 mag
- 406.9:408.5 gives -0.103 mag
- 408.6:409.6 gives -0.051 mag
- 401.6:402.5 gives -0.151 mag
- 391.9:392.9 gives -0.030 mag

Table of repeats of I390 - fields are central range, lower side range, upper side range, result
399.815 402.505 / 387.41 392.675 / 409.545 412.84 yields -0.474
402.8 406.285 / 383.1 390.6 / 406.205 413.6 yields -0.438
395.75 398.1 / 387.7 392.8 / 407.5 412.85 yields 0.461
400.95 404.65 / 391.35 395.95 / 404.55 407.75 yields -0.335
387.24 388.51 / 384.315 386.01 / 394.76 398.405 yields 0.036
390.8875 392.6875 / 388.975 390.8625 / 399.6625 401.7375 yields -0.214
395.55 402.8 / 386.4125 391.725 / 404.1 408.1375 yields 0.474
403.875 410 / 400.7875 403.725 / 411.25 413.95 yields 0.149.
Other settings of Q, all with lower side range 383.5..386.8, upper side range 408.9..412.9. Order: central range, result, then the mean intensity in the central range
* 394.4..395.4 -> -0.04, 4.03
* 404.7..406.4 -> -0.12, 4.61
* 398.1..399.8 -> -0.12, 4.44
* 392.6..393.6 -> 0.38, 2.7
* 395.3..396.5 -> 0.06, 3.67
